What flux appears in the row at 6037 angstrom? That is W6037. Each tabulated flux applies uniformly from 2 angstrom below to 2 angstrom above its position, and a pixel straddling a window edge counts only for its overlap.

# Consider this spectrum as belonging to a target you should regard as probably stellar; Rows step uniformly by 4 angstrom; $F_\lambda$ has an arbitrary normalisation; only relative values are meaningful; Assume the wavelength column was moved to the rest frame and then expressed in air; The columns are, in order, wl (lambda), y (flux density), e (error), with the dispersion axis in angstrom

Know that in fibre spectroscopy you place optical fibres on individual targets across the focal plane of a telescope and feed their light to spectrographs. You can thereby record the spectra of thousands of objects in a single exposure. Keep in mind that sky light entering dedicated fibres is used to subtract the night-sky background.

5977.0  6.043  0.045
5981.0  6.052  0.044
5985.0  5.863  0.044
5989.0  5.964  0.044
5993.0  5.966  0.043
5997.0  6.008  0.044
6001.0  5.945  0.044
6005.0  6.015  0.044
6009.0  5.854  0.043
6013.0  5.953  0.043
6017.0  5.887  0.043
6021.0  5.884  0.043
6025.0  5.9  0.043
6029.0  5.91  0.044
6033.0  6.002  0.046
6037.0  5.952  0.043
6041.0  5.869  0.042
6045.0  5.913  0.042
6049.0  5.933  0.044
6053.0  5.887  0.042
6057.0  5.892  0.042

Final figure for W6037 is 5.952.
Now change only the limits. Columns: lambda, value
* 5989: 5.964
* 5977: 6.043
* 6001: 5.945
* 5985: 5.863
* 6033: 6.002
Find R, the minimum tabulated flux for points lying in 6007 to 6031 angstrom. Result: 5.854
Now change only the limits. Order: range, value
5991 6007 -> 5.945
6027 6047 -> 5.869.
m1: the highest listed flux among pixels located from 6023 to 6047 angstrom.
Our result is 6.002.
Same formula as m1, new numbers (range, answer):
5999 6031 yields 6.015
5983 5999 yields 6.008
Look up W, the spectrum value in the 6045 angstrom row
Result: 5.913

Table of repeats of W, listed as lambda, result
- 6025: 5.9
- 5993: 5.966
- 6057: 5.892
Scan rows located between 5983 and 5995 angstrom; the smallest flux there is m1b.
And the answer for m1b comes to 5.863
